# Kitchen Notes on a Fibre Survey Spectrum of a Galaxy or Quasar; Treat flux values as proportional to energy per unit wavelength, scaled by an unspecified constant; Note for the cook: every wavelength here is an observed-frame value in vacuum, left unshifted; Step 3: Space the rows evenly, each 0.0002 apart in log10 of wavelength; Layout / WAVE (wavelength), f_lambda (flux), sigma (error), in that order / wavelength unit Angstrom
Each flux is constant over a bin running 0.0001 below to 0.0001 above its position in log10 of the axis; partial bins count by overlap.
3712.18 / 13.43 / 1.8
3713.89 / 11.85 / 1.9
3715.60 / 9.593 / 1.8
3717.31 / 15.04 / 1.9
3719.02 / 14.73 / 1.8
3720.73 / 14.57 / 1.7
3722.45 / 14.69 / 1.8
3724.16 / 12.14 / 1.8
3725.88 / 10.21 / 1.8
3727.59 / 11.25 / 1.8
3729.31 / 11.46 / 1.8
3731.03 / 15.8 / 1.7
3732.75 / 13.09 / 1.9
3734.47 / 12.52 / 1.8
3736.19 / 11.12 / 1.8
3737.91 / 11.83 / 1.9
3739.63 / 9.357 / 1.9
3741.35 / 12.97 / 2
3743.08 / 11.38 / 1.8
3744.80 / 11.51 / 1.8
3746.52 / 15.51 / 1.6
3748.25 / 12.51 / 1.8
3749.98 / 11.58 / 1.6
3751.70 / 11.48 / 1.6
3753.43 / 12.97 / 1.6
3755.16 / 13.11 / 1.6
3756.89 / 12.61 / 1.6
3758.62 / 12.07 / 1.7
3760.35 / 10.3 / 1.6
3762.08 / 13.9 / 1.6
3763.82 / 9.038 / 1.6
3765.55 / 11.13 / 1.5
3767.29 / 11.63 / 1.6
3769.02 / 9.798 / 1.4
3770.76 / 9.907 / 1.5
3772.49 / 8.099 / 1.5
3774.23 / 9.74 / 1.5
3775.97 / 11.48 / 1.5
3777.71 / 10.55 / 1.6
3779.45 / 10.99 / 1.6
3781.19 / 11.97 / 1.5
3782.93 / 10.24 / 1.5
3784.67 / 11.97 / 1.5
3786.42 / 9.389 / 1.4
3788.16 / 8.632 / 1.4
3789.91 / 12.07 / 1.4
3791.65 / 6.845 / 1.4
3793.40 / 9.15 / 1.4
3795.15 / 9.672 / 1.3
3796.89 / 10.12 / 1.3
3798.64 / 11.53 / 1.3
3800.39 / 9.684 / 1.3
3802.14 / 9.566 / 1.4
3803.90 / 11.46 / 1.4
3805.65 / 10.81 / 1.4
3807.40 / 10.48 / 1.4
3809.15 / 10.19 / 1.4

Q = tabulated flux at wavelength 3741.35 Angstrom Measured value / 12.97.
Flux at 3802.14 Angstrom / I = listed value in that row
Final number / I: 9.566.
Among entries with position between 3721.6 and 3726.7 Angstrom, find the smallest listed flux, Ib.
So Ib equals 10.21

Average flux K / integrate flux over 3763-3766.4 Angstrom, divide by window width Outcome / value 10.1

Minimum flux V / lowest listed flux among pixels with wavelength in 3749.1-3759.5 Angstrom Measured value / 11.48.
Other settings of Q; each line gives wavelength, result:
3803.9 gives 11.46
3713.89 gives 11.85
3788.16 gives 8.632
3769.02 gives 9.798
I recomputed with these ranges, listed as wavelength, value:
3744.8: 11.51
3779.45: 10.99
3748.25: 12.51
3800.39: 9.684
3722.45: 14.69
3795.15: 9.672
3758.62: 12.07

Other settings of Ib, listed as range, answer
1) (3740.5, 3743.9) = 11.38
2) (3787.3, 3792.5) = 6.845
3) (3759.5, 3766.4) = 9.038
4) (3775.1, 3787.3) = 9.389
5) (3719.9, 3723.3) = 14.57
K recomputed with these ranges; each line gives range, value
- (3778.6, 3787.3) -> 10.9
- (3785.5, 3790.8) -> 10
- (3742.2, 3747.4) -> 12.8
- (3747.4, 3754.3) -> 12.1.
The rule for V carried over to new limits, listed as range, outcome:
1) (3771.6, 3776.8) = 8.099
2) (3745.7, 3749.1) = 12.51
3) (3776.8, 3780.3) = 10.55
